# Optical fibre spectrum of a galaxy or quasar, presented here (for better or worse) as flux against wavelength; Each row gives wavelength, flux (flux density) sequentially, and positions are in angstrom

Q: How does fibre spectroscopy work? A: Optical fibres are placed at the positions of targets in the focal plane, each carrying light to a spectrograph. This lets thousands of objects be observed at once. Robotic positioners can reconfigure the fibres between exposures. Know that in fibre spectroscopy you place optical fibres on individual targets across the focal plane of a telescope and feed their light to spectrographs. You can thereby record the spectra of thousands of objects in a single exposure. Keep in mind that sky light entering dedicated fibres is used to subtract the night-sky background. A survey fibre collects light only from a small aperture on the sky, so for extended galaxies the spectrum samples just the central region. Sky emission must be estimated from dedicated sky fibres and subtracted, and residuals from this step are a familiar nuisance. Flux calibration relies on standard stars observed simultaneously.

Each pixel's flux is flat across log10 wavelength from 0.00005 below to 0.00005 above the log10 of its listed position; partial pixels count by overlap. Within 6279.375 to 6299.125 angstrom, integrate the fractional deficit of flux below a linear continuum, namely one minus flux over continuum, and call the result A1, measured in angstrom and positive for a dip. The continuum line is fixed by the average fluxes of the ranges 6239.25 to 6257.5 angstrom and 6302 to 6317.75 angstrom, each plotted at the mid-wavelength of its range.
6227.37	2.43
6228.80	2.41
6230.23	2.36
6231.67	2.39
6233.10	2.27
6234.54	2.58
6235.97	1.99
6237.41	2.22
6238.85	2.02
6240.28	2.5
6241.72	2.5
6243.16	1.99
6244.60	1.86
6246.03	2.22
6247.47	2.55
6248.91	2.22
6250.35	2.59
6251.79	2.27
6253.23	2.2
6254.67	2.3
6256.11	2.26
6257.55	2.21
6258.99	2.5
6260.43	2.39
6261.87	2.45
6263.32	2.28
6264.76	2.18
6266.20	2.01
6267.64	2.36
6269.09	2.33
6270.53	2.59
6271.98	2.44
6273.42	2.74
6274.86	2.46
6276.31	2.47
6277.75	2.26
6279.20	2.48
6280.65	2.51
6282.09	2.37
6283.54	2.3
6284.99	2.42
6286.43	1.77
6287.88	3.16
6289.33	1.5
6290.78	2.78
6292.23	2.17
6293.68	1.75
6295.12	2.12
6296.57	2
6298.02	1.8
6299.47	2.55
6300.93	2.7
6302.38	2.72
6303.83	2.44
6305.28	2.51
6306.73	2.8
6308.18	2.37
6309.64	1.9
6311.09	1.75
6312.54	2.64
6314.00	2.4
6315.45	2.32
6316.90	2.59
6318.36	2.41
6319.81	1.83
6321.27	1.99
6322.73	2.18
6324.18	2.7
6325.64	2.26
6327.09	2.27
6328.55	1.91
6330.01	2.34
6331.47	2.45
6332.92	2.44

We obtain 1.2 angstrom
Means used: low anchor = 2.28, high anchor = 2.4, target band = 2.22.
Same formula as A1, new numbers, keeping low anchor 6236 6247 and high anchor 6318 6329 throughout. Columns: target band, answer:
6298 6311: -1.4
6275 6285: -1.0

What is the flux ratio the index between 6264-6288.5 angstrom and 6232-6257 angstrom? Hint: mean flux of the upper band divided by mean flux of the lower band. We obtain 1.06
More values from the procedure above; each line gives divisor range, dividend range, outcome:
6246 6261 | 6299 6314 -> 1.04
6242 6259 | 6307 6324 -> 0.99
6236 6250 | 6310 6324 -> 1.01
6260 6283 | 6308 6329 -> 0.93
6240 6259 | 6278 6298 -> 0.98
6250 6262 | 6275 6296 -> 0.98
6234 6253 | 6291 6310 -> 1.02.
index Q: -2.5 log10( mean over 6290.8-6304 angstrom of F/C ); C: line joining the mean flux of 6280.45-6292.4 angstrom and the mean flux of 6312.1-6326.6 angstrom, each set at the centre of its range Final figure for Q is 0.03 mag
